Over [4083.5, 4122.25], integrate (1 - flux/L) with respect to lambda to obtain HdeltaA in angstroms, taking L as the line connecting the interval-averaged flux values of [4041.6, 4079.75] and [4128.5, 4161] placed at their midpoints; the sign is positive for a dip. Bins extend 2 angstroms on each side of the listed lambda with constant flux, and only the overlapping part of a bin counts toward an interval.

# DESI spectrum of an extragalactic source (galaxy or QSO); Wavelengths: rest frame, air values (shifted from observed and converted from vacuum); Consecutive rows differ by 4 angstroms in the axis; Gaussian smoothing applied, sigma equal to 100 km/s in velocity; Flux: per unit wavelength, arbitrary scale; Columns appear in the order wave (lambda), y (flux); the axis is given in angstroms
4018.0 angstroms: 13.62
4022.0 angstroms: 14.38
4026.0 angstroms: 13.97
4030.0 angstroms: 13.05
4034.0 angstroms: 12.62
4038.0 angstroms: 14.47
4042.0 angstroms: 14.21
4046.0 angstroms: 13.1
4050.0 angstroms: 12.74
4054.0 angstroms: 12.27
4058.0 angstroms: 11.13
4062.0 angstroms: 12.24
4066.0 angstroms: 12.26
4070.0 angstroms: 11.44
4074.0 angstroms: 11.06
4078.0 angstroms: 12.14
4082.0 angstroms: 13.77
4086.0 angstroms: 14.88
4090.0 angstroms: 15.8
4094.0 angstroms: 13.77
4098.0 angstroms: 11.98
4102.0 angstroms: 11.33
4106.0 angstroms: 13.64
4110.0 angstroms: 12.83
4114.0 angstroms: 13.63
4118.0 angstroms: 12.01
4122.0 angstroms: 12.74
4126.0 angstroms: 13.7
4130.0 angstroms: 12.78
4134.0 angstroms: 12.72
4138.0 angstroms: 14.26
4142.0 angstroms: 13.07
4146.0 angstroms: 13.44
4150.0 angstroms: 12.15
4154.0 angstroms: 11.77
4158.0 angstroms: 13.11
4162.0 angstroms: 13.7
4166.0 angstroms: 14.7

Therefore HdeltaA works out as -2.3 angstroms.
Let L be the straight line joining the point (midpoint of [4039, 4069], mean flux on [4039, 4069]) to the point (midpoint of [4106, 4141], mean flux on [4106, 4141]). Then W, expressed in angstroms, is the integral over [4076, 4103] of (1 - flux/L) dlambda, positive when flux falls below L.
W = -1.26 angstroms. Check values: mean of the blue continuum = 12.6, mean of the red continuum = 13.1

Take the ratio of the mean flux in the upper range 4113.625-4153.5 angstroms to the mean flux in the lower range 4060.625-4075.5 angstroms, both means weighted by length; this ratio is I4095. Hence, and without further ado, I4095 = 1.1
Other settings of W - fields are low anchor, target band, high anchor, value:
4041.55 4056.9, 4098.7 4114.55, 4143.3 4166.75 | 0.3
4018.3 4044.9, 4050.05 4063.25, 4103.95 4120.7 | 1.5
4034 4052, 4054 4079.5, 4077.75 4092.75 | 4.1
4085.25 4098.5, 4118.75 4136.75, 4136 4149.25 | 1.0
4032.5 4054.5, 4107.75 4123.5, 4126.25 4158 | 0.3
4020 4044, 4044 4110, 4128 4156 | 3.4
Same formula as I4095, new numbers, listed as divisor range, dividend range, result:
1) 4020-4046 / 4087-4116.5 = 0.97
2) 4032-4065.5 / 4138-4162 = 1.01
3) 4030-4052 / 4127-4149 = 0.99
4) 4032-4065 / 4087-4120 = 1.03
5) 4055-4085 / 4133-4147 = 1.11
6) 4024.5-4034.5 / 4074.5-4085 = 0.97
